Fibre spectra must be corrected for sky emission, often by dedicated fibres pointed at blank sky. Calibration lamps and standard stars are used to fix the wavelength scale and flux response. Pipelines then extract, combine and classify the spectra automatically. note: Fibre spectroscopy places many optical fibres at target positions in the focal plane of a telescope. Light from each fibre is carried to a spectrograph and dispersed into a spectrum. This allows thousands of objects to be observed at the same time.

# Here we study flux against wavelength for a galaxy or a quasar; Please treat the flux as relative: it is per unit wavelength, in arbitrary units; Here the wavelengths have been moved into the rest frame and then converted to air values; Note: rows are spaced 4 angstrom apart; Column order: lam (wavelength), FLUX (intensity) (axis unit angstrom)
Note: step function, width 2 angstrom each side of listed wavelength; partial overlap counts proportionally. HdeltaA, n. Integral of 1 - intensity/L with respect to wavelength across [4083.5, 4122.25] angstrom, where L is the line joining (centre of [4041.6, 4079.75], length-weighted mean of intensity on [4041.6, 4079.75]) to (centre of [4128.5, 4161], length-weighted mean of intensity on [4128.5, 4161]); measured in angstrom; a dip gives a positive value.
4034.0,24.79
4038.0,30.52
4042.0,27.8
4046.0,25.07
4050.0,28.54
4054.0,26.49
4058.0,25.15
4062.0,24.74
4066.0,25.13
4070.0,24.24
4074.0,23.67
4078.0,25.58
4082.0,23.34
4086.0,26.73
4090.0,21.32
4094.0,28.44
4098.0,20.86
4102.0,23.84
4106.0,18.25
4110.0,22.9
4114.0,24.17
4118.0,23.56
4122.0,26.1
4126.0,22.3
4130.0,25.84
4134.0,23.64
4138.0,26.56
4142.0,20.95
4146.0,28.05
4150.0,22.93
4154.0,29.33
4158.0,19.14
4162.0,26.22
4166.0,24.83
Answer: 2.4 angstrom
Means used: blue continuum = 25.6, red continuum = 24.6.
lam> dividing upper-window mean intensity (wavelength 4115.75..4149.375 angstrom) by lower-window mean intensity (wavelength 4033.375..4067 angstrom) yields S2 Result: 0.9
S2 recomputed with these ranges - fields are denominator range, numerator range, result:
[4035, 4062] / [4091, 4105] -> 0.88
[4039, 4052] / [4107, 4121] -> 0.85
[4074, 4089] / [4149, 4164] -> 0.99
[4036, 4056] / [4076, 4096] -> 0.91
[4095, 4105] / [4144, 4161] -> 1.11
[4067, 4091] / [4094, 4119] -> 0.93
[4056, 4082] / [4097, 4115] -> 0.89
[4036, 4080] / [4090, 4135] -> 0.90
